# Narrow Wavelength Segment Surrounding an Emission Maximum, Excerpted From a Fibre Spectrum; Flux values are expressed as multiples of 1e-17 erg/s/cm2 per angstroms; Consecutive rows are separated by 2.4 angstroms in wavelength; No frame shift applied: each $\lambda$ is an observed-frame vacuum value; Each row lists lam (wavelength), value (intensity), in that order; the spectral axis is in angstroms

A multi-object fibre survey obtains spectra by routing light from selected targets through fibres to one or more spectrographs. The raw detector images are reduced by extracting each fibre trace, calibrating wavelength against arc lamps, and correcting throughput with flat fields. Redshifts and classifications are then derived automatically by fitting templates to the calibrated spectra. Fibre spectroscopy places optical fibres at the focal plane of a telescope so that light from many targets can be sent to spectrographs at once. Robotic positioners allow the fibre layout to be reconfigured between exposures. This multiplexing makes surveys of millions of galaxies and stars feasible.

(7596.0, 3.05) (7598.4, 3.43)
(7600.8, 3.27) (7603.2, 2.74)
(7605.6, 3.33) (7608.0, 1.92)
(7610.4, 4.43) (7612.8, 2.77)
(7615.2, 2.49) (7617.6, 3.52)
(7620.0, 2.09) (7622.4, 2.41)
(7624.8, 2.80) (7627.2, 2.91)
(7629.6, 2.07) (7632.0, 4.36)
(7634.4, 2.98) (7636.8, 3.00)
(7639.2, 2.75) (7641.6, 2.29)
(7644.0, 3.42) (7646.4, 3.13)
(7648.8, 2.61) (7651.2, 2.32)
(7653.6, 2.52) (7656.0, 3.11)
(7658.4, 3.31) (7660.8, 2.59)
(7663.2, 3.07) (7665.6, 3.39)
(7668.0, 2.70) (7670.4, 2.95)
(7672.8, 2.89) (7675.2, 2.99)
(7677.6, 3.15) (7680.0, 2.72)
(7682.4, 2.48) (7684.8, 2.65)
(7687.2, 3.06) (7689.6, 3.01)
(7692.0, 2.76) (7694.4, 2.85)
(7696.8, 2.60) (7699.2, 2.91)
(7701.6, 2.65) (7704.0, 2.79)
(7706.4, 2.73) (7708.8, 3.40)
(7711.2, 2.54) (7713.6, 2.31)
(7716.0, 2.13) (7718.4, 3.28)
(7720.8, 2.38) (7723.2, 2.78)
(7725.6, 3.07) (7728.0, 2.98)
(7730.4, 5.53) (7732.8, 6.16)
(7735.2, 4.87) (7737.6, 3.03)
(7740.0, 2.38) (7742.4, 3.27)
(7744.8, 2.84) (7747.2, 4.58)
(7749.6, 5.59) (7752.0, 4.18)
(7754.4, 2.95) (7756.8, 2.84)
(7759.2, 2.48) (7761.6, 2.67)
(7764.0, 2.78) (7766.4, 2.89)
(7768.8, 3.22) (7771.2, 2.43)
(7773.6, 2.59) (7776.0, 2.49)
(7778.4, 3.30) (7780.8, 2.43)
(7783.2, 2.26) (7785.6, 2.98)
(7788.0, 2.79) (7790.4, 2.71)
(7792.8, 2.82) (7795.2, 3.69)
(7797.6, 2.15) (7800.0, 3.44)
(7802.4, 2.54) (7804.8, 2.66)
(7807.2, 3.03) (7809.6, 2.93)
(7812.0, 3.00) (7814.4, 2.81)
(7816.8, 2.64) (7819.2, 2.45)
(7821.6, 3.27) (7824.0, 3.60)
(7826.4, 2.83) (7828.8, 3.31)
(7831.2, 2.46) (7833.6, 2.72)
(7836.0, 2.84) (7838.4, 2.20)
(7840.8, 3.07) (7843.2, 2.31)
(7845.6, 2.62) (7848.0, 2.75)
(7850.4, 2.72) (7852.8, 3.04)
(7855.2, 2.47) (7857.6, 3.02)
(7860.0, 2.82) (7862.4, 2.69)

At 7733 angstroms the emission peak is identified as [S II]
